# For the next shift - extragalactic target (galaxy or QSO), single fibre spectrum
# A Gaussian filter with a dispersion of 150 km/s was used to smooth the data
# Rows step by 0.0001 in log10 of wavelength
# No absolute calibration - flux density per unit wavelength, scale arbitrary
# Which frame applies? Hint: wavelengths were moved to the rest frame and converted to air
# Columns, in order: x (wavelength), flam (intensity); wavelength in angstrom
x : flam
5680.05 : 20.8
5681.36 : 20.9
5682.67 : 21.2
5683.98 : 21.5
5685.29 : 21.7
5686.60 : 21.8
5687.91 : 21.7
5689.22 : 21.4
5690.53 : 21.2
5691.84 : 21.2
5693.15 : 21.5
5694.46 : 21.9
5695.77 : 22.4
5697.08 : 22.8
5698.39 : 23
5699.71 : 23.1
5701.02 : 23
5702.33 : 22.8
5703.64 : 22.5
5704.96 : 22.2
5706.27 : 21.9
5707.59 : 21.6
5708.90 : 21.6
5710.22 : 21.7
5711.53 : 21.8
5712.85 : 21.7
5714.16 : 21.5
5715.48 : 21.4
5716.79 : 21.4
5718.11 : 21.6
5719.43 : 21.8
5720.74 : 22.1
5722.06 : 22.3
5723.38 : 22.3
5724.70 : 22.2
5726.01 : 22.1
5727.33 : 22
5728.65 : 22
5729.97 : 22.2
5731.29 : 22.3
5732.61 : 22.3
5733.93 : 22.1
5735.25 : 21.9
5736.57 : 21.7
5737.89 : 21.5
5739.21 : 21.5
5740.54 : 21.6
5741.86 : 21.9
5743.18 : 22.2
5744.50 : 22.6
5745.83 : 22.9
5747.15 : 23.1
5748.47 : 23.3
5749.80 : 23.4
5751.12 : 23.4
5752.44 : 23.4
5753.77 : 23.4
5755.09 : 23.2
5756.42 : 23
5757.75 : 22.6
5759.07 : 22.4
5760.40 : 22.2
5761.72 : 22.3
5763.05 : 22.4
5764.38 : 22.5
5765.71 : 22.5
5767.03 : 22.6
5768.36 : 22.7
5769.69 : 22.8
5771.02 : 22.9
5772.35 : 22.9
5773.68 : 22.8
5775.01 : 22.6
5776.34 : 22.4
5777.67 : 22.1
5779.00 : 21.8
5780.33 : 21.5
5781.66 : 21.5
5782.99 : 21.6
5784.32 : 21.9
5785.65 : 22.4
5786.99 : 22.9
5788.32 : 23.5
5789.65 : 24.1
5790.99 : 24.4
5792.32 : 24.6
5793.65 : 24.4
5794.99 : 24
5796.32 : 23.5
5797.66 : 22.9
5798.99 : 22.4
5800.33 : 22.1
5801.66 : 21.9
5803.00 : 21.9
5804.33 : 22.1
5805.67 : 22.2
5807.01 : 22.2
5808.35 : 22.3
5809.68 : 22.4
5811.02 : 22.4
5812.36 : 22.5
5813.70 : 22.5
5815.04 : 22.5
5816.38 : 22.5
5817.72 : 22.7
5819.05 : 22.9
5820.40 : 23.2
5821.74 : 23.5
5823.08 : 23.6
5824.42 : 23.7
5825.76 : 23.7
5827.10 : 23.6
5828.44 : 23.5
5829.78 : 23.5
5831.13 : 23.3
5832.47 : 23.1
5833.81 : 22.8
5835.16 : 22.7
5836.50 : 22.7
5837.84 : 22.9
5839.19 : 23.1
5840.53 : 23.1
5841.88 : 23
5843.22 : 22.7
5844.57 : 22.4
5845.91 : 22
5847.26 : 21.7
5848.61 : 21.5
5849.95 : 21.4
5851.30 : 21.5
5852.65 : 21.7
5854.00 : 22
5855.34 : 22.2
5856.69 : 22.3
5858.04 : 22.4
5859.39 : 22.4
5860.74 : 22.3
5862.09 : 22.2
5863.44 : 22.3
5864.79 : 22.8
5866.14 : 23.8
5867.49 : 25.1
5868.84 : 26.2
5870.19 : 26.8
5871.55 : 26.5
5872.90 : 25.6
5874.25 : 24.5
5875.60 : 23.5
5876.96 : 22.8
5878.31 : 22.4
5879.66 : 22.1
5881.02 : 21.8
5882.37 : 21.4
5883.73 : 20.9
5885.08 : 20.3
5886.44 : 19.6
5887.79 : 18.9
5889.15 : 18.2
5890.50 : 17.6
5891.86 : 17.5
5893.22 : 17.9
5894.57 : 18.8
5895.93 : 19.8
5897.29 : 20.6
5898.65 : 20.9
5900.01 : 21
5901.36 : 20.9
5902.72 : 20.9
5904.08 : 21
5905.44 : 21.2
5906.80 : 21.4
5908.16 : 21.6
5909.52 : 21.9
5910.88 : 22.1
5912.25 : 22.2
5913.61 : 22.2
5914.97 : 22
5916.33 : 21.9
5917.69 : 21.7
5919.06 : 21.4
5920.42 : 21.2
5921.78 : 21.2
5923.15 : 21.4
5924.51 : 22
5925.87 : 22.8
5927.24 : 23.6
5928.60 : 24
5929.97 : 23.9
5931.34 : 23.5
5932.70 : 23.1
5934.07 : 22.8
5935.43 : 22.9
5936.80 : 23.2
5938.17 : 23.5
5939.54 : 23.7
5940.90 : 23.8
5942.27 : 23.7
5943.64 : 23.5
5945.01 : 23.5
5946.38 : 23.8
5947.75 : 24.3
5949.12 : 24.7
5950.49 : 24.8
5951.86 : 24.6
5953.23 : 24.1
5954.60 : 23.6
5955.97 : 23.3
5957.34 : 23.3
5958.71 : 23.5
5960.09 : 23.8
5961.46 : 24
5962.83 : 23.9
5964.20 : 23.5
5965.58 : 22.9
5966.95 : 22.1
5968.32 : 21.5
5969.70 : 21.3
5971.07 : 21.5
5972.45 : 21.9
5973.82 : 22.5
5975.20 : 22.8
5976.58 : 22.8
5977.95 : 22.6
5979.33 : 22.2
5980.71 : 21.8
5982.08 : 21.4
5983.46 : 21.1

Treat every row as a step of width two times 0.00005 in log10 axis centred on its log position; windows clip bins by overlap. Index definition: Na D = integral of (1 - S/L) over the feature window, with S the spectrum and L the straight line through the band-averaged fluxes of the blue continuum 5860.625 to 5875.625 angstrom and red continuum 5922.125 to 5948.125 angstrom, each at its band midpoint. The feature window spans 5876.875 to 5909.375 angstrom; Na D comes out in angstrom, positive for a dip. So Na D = 4.9 angstrom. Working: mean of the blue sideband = 24.4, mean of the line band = 20.4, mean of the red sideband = 23.3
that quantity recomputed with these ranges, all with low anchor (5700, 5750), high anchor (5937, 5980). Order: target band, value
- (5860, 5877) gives -1.1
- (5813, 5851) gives -0.3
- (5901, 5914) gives 0.8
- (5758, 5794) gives -0.5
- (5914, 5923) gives 0.6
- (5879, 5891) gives 1.5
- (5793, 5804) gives -0.2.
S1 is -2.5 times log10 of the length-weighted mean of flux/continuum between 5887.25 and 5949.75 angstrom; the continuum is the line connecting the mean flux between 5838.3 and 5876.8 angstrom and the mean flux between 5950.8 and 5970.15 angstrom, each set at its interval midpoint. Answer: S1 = 0.07 mag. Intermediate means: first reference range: 23.1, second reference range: 23.3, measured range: 21.8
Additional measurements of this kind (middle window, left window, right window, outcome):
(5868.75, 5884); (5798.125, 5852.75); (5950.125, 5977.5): -0.04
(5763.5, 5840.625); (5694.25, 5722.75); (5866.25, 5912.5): -0.05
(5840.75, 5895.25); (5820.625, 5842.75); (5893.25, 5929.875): 0.02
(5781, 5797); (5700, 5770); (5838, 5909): -0.05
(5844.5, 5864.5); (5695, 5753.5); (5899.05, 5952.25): 0.02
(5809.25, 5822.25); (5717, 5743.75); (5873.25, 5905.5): -0.07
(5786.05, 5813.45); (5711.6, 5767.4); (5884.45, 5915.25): -0.07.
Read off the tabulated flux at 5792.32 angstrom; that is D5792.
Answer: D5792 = 24.6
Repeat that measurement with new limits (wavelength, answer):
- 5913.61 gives 22.2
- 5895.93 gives 19.8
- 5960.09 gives 23.8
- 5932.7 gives 23.1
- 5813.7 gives 22.5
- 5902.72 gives 20.9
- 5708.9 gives 21.6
